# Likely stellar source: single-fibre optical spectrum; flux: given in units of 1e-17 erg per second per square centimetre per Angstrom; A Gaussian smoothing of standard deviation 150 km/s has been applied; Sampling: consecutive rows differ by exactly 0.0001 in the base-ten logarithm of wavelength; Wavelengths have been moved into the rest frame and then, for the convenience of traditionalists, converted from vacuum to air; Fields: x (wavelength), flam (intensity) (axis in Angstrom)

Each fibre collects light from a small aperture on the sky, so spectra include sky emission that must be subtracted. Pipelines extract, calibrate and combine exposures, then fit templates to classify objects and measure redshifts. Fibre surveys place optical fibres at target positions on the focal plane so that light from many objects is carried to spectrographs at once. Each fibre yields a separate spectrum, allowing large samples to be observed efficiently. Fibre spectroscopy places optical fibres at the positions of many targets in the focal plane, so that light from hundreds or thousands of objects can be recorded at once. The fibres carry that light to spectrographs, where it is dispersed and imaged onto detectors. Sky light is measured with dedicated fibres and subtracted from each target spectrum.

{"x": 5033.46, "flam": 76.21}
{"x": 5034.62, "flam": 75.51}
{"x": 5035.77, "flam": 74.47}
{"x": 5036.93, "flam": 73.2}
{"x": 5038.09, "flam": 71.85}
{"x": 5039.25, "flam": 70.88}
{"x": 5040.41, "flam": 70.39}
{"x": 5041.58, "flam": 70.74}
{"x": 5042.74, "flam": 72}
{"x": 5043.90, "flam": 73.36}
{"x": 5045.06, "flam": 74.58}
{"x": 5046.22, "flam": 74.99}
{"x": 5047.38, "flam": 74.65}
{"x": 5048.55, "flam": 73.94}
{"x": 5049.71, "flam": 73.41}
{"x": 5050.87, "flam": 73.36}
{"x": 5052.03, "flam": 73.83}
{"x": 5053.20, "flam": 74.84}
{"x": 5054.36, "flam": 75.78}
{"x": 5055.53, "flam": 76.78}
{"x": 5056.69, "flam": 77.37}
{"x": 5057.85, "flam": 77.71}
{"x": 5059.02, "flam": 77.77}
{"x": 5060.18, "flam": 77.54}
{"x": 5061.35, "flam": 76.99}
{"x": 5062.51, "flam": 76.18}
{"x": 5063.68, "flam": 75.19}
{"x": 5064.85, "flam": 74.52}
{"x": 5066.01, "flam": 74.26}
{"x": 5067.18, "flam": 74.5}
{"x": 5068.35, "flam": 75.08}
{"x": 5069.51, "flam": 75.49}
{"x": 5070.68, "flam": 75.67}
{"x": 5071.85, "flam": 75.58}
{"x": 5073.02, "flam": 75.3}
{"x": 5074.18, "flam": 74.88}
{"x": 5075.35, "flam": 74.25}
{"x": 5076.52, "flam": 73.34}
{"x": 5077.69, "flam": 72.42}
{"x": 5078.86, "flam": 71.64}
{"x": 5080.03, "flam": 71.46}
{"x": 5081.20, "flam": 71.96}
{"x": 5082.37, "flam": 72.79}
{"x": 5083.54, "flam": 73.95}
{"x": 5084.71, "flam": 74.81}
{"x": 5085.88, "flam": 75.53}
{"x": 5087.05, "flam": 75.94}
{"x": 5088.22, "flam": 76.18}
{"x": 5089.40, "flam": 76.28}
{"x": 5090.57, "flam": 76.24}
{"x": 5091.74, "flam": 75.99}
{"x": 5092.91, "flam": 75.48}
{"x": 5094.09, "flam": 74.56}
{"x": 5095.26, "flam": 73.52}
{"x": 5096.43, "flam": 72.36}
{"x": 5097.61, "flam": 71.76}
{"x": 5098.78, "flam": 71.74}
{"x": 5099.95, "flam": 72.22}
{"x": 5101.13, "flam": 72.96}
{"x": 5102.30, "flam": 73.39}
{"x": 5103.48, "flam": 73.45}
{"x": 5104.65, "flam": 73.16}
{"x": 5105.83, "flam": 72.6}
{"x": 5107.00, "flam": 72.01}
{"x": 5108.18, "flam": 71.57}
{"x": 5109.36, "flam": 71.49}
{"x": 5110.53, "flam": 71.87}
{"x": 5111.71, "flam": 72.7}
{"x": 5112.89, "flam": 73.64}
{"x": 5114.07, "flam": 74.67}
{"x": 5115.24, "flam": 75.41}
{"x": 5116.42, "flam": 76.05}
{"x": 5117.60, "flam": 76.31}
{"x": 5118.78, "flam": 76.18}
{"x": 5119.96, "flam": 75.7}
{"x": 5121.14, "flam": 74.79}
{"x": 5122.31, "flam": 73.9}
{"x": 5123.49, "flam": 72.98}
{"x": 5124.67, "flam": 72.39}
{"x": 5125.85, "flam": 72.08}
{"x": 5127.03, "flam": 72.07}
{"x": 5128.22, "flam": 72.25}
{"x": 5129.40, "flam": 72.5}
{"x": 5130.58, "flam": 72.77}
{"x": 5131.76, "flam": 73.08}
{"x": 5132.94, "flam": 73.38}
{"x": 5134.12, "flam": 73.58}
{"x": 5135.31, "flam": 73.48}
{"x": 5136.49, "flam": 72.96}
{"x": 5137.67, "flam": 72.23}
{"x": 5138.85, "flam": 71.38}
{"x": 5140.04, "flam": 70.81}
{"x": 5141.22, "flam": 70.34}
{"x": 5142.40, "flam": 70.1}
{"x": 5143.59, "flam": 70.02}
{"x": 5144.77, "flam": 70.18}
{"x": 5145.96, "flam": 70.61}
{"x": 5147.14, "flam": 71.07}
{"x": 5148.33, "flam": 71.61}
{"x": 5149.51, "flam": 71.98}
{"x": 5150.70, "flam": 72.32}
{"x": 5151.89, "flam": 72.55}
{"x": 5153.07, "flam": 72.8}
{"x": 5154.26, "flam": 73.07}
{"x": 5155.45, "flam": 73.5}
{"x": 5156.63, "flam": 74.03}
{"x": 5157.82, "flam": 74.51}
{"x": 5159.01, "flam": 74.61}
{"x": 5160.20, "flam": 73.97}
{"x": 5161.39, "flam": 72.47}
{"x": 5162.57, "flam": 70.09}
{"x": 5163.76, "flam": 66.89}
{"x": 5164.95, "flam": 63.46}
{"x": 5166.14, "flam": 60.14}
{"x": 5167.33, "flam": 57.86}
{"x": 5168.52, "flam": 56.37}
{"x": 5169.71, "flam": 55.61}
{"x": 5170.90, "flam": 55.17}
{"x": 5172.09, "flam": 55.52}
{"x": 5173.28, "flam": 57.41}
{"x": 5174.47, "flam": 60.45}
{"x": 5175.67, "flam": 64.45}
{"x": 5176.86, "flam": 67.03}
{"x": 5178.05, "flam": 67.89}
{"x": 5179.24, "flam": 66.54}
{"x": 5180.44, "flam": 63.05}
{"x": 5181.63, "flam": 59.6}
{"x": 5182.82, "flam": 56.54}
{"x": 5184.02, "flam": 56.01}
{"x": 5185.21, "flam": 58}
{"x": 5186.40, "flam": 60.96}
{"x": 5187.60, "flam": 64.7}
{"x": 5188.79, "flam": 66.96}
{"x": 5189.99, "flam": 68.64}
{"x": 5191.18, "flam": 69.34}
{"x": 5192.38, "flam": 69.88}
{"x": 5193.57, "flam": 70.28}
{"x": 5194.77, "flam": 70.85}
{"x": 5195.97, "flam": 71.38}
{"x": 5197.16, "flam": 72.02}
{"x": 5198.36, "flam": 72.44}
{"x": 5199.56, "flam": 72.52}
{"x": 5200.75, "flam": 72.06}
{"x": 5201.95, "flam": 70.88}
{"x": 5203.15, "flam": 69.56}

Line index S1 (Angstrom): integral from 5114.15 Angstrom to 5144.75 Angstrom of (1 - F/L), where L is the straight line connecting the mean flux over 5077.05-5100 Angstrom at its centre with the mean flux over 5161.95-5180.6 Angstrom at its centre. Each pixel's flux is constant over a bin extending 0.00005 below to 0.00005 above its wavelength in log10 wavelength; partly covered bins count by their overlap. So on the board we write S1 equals -2.33 Angstrom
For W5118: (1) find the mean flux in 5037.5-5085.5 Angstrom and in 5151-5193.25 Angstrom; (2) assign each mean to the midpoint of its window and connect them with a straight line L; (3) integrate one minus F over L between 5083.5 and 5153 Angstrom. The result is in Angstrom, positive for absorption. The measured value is -3.5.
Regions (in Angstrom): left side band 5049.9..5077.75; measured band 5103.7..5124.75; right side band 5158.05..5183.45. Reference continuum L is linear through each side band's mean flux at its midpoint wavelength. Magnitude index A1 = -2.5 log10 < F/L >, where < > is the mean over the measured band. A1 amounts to -0.06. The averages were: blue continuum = 75.4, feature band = 73.8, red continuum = 63.2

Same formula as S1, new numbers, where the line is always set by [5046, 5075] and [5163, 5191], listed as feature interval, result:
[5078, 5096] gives -0.53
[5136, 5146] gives -0.79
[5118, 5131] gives -1.10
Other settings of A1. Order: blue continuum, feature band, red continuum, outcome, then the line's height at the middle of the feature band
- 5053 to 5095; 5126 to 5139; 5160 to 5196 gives -0.063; 68.6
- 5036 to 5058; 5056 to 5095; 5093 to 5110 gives -0.027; 73.2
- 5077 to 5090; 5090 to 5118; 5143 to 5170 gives -0.014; 72.6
